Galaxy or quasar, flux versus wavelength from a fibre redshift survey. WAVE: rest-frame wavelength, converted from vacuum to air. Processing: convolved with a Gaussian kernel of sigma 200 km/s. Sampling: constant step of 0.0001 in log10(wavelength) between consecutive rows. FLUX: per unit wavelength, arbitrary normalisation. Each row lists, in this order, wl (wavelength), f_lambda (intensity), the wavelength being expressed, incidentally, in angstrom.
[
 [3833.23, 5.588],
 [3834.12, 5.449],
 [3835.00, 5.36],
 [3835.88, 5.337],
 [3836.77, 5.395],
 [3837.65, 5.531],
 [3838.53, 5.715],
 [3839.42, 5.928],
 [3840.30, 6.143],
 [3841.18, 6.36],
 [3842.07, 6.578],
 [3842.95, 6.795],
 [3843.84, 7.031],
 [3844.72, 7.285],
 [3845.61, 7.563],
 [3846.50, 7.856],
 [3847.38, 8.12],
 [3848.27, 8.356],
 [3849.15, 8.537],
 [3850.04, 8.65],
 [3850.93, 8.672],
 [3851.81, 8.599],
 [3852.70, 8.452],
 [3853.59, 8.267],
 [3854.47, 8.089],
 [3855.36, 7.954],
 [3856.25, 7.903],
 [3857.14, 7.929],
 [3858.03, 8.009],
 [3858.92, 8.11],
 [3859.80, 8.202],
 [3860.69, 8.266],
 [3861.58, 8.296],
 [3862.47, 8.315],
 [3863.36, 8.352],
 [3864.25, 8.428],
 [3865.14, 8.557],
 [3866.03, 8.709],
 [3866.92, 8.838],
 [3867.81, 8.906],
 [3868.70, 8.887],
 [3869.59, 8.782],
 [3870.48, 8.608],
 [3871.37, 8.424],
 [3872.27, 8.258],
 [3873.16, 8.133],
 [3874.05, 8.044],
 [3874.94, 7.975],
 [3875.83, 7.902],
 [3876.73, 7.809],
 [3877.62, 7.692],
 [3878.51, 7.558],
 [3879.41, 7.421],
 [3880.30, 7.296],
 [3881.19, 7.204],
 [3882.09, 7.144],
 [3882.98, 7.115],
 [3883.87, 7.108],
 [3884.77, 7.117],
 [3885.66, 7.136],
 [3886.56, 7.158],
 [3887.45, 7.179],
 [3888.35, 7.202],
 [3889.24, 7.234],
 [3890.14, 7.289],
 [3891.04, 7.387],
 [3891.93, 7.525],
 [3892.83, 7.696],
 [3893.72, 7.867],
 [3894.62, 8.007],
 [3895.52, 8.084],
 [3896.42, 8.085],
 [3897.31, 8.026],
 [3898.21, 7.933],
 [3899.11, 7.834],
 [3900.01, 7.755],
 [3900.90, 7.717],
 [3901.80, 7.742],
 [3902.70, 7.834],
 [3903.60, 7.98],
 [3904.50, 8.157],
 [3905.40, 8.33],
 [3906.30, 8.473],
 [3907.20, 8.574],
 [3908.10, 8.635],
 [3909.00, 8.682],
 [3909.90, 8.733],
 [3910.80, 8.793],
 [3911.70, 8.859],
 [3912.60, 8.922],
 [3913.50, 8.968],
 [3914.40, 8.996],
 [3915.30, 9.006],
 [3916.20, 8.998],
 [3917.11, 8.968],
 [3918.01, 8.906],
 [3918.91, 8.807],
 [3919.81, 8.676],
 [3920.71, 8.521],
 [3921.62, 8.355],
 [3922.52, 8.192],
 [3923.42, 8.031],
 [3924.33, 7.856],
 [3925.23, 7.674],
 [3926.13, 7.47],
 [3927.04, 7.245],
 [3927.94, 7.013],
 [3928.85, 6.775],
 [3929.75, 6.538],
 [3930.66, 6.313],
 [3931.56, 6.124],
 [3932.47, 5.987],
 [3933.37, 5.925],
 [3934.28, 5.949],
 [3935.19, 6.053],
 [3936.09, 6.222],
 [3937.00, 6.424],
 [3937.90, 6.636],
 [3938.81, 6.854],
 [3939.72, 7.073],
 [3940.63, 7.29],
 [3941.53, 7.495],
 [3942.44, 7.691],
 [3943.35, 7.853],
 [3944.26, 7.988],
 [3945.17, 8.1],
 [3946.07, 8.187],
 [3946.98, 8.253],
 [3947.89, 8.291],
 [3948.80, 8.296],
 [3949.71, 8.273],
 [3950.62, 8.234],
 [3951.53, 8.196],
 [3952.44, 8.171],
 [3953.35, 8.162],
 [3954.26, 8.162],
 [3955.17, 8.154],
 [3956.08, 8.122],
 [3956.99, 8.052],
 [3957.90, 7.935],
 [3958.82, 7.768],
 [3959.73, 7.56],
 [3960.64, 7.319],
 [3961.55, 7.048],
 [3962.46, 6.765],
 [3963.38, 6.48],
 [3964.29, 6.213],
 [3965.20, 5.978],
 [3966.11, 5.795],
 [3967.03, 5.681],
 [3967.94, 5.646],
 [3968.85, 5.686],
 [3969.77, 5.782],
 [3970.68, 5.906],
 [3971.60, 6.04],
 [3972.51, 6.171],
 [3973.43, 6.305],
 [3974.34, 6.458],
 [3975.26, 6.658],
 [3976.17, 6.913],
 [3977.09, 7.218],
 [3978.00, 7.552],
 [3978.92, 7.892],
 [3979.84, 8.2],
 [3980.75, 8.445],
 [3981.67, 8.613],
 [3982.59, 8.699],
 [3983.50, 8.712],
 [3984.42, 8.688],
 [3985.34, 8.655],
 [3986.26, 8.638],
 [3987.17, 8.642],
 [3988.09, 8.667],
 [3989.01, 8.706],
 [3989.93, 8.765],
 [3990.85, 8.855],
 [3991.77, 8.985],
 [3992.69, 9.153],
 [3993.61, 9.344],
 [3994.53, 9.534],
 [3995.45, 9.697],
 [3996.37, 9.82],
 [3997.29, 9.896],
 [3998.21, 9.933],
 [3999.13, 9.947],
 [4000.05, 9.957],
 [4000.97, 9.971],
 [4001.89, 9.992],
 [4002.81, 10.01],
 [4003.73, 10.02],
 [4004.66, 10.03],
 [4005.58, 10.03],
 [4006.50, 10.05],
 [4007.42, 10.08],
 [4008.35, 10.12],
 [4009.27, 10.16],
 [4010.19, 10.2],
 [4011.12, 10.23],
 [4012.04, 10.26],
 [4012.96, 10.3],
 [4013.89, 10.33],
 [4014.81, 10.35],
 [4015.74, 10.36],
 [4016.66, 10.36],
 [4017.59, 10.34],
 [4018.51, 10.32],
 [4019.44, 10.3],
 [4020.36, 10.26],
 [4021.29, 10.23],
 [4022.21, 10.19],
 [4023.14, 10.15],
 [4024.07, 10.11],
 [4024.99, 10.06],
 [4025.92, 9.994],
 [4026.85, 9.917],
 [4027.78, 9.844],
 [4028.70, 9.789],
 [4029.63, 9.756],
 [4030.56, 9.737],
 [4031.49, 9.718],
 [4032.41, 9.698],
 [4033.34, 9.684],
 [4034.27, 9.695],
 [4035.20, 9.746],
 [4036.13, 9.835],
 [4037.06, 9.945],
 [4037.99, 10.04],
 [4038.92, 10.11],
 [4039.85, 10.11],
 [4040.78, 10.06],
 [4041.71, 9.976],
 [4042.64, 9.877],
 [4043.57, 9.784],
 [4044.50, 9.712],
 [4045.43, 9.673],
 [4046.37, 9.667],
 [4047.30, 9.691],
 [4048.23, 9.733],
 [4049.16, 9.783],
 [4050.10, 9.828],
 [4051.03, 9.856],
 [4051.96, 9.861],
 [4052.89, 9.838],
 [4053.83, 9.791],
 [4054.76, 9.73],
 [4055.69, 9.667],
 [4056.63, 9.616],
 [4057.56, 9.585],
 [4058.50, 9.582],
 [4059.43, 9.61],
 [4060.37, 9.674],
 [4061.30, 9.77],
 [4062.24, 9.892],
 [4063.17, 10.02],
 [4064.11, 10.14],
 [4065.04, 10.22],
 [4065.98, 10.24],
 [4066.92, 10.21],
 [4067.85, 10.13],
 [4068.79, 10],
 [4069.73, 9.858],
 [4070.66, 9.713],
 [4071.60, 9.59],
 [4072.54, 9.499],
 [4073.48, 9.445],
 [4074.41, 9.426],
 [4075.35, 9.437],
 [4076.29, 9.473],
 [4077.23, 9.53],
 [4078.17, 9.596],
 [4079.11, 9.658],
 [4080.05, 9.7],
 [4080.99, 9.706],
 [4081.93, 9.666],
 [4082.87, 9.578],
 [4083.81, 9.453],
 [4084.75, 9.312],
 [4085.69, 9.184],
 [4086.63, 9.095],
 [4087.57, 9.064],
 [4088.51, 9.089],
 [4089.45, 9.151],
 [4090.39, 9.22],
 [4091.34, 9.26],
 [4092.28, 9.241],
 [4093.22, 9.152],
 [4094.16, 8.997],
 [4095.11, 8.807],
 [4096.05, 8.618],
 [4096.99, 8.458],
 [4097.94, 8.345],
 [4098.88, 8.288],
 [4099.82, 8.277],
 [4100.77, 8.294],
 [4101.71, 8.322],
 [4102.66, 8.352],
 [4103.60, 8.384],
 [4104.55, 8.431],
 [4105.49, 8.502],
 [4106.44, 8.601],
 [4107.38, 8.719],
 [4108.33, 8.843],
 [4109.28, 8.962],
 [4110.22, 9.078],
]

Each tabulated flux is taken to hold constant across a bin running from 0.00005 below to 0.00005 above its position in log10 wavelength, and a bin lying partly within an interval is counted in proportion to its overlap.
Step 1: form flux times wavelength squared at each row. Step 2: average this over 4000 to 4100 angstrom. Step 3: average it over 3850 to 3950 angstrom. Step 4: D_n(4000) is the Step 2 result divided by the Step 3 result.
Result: 1.3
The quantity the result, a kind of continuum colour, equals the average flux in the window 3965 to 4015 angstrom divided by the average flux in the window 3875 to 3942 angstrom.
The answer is 1.1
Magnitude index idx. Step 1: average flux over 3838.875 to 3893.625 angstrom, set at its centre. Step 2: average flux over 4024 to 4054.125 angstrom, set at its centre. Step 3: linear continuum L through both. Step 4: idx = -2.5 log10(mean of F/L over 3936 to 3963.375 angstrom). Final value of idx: 0.15 mag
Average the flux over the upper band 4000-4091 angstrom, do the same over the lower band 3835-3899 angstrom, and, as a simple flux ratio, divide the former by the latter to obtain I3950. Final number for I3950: 1.28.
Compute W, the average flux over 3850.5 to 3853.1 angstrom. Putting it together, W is 8.59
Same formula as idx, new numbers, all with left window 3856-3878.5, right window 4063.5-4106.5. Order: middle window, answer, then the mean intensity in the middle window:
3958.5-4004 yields 0.10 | 7.99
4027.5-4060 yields -0.08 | 9.79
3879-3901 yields 0.12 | 7.5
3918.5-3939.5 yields 0.20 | 7.11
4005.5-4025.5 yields -0.15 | 10.2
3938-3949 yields 0.12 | 7.73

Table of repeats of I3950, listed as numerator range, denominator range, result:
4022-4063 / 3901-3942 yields 1.27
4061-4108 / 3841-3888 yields 1.17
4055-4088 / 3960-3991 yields 1.33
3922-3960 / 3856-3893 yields 0.94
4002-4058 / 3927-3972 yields 1.41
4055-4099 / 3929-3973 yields 1.34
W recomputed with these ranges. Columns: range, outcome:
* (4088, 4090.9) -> 9.14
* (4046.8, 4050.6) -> 9.76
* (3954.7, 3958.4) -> 8.05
